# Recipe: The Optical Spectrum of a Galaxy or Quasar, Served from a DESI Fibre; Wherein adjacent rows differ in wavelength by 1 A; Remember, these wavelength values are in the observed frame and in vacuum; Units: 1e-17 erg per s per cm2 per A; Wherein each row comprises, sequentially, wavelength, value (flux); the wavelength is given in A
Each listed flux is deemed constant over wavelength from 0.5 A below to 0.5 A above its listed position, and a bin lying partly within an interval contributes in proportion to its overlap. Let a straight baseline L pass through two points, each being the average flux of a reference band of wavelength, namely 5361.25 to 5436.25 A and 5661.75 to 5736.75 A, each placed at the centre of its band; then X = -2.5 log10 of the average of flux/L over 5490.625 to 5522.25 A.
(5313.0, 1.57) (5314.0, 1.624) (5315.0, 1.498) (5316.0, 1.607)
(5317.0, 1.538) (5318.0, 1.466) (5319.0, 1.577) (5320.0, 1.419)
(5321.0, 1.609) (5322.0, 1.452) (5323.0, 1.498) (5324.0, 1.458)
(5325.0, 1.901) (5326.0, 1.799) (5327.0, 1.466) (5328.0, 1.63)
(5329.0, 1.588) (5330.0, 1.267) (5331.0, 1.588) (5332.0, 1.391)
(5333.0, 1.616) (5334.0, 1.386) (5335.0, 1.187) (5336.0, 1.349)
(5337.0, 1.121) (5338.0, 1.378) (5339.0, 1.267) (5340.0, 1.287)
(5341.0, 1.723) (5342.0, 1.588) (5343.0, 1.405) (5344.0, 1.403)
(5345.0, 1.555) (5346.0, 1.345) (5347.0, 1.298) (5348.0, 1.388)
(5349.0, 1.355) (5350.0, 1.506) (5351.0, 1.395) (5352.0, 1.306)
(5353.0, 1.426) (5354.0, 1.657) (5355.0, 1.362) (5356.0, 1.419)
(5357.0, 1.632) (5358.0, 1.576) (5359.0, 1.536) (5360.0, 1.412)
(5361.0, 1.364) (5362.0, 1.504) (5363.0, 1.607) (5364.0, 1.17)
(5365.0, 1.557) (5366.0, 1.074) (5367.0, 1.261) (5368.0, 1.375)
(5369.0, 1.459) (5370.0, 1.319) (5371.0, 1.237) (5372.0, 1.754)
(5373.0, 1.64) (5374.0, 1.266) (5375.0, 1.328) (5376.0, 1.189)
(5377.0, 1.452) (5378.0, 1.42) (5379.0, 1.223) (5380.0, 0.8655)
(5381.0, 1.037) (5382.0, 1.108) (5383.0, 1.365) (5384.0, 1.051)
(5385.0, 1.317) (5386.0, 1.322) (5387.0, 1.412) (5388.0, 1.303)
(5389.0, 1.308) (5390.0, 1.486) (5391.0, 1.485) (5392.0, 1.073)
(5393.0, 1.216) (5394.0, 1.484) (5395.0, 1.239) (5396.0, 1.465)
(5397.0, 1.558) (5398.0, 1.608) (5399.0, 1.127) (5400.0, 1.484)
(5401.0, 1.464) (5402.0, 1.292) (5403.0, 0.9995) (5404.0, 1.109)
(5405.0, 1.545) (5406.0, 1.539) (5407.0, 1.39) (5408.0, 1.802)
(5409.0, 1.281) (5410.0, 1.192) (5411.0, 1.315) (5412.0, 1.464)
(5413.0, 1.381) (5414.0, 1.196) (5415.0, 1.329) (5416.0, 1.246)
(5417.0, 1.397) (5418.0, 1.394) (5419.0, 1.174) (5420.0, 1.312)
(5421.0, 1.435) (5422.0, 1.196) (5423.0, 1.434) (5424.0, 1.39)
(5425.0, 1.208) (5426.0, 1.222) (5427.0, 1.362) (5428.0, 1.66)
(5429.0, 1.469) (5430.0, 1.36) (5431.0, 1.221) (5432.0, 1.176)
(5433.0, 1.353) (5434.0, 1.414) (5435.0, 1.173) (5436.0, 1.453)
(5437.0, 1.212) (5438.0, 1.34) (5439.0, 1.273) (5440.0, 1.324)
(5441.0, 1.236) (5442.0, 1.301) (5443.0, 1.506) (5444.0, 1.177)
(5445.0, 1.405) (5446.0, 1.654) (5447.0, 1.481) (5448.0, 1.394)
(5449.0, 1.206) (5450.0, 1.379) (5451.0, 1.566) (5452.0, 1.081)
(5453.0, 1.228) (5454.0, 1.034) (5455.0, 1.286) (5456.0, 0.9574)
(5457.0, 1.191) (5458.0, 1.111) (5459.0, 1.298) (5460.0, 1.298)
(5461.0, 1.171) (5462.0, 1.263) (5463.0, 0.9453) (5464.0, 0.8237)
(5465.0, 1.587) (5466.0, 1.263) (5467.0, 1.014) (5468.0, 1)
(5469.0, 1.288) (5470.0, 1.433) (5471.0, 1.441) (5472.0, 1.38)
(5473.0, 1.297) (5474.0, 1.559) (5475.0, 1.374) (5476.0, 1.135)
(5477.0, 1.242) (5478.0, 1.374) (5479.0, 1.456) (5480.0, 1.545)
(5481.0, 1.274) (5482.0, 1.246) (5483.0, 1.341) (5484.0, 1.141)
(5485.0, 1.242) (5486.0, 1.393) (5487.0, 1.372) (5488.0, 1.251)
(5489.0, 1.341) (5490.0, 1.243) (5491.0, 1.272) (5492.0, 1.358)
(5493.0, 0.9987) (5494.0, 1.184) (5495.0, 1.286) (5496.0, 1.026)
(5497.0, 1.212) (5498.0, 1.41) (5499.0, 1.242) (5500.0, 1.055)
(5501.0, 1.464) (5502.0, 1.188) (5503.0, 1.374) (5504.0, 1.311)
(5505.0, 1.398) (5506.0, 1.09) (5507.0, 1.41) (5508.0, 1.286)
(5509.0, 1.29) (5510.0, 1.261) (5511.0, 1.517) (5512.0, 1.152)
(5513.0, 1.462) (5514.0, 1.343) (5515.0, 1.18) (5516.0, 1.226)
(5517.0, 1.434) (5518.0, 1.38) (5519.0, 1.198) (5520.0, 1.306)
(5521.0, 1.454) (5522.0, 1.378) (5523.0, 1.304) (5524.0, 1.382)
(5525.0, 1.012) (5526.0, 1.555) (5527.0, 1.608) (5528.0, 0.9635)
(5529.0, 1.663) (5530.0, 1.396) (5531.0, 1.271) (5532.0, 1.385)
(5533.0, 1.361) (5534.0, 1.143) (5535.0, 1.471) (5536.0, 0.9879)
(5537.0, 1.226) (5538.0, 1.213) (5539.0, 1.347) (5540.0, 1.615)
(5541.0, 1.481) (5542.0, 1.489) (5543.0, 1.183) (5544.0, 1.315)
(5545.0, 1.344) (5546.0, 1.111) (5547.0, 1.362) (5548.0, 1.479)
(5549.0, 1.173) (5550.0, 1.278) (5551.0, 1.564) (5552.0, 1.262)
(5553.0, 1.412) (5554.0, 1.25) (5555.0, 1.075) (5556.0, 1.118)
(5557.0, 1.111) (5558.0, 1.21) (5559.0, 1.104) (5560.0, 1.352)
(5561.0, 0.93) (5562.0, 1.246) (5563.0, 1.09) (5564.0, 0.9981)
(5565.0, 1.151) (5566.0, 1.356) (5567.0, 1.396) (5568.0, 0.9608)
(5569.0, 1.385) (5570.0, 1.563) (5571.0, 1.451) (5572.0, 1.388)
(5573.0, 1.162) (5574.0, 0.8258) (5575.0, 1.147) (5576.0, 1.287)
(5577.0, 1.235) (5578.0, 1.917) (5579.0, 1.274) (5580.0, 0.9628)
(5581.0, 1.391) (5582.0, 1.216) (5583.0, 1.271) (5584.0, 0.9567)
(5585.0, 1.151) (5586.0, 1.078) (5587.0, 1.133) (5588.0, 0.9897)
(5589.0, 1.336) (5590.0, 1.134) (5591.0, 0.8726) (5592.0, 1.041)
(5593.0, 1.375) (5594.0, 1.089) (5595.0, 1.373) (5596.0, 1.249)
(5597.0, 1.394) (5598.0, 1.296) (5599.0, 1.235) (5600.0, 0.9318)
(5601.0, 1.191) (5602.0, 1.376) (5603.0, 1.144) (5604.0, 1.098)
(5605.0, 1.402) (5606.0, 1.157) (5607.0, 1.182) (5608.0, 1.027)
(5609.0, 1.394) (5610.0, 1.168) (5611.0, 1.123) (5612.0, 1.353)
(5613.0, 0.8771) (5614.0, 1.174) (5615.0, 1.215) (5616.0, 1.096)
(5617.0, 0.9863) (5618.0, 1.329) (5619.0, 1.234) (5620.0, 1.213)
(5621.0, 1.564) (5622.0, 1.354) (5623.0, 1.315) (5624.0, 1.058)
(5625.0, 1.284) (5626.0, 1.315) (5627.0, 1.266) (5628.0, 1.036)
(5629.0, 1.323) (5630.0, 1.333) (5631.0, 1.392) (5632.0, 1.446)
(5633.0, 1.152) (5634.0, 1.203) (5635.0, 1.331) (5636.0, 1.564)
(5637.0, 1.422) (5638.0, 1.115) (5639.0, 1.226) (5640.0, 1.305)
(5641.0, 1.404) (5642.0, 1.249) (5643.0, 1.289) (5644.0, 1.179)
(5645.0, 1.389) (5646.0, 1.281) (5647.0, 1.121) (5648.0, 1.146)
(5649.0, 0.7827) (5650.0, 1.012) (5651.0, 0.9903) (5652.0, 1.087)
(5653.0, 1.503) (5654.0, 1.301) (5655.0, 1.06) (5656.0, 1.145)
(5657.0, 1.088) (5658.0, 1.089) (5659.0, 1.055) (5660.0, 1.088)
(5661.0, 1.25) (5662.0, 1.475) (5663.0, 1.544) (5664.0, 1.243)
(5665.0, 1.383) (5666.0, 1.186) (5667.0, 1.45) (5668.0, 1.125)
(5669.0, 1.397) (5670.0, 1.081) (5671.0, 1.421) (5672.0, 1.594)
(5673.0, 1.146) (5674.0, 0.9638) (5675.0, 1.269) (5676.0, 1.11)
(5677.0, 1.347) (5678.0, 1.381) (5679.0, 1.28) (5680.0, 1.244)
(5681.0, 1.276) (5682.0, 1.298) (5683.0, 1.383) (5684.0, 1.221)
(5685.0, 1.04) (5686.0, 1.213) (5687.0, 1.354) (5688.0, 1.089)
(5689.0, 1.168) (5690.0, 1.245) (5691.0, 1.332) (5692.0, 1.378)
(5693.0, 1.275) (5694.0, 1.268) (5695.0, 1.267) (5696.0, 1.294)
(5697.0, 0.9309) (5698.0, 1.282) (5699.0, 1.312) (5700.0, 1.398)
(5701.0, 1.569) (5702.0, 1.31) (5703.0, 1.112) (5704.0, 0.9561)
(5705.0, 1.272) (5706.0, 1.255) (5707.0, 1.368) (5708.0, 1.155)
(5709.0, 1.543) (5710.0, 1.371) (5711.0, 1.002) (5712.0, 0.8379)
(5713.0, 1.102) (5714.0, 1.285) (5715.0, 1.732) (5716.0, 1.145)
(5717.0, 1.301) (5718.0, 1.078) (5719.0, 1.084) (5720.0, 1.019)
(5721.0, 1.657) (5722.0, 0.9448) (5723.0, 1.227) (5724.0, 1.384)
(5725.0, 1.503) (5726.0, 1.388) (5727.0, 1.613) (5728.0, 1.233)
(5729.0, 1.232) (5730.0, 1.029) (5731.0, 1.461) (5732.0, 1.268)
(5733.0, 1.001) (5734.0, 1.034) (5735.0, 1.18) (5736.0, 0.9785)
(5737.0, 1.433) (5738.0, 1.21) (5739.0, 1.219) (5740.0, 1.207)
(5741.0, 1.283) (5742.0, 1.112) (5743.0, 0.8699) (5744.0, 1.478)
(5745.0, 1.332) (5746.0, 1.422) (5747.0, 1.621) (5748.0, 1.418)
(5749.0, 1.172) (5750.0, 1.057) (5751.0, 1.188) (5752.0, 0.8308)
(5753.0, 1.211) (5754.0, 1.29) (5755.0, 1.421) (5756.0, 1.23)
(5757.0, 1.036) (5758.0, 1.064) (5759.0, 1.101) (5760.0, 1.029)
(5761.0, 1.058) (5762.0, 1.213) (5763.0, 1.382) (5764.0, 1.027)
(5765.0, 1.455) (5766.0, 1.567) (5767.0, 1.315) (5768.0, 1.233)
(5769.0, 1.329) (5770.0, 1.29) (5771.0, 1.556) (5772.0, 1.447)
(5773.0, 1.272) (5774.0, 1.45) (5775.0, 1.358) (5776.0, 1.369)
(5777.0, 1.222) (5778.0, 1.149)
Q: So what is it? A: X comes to 0.02 mag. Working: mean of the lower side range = 1.34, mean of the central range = 1.29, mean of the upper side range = 1.26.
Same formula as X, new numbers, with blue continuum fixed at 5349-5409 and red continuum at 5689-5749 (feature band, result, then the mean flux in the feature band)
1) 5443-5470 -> 0.08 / 1.24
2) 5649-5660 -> 0.15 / 1.12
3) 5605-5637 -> 0.04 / 1.25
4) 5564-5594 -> 0.08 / 1.21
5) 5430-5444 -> 0.04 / 1.3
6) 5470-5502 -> 0.03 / 1.3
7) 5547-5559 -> 0.04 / 1.26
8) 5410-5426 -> 0.03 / 1.32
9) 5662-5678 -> -0.02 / 1.29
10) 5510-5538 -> 0.00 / 1.32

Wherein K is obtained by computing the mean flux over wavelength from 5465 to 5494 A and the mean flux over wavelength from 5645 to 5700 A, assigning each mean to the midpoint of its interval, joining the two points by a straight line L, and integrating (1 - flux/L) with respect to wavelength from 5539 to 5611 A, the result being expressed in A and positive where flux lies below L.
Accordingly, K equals 1.7 A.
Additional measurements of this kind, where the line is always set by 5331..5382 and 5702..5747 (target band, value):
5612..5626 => 0.71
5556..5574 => 1.25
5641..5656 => 1.09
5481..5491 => 0.38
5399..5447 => 0.53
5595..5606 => 0.46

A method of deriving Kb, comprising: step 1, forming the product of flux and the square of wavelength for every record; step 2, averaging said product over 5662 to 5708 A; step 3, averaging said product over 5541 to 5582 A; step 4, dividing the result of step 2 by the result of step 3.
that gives 1.1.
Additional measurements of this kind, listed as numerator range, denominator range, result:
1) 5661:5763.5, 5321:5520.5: 1.03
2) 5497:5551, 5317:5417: 1.00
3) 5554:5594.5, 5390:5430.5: 0.93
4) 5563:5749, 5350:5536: 1.01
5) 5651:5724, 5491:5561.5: 1.02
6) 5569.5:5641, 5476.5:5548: 0.97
